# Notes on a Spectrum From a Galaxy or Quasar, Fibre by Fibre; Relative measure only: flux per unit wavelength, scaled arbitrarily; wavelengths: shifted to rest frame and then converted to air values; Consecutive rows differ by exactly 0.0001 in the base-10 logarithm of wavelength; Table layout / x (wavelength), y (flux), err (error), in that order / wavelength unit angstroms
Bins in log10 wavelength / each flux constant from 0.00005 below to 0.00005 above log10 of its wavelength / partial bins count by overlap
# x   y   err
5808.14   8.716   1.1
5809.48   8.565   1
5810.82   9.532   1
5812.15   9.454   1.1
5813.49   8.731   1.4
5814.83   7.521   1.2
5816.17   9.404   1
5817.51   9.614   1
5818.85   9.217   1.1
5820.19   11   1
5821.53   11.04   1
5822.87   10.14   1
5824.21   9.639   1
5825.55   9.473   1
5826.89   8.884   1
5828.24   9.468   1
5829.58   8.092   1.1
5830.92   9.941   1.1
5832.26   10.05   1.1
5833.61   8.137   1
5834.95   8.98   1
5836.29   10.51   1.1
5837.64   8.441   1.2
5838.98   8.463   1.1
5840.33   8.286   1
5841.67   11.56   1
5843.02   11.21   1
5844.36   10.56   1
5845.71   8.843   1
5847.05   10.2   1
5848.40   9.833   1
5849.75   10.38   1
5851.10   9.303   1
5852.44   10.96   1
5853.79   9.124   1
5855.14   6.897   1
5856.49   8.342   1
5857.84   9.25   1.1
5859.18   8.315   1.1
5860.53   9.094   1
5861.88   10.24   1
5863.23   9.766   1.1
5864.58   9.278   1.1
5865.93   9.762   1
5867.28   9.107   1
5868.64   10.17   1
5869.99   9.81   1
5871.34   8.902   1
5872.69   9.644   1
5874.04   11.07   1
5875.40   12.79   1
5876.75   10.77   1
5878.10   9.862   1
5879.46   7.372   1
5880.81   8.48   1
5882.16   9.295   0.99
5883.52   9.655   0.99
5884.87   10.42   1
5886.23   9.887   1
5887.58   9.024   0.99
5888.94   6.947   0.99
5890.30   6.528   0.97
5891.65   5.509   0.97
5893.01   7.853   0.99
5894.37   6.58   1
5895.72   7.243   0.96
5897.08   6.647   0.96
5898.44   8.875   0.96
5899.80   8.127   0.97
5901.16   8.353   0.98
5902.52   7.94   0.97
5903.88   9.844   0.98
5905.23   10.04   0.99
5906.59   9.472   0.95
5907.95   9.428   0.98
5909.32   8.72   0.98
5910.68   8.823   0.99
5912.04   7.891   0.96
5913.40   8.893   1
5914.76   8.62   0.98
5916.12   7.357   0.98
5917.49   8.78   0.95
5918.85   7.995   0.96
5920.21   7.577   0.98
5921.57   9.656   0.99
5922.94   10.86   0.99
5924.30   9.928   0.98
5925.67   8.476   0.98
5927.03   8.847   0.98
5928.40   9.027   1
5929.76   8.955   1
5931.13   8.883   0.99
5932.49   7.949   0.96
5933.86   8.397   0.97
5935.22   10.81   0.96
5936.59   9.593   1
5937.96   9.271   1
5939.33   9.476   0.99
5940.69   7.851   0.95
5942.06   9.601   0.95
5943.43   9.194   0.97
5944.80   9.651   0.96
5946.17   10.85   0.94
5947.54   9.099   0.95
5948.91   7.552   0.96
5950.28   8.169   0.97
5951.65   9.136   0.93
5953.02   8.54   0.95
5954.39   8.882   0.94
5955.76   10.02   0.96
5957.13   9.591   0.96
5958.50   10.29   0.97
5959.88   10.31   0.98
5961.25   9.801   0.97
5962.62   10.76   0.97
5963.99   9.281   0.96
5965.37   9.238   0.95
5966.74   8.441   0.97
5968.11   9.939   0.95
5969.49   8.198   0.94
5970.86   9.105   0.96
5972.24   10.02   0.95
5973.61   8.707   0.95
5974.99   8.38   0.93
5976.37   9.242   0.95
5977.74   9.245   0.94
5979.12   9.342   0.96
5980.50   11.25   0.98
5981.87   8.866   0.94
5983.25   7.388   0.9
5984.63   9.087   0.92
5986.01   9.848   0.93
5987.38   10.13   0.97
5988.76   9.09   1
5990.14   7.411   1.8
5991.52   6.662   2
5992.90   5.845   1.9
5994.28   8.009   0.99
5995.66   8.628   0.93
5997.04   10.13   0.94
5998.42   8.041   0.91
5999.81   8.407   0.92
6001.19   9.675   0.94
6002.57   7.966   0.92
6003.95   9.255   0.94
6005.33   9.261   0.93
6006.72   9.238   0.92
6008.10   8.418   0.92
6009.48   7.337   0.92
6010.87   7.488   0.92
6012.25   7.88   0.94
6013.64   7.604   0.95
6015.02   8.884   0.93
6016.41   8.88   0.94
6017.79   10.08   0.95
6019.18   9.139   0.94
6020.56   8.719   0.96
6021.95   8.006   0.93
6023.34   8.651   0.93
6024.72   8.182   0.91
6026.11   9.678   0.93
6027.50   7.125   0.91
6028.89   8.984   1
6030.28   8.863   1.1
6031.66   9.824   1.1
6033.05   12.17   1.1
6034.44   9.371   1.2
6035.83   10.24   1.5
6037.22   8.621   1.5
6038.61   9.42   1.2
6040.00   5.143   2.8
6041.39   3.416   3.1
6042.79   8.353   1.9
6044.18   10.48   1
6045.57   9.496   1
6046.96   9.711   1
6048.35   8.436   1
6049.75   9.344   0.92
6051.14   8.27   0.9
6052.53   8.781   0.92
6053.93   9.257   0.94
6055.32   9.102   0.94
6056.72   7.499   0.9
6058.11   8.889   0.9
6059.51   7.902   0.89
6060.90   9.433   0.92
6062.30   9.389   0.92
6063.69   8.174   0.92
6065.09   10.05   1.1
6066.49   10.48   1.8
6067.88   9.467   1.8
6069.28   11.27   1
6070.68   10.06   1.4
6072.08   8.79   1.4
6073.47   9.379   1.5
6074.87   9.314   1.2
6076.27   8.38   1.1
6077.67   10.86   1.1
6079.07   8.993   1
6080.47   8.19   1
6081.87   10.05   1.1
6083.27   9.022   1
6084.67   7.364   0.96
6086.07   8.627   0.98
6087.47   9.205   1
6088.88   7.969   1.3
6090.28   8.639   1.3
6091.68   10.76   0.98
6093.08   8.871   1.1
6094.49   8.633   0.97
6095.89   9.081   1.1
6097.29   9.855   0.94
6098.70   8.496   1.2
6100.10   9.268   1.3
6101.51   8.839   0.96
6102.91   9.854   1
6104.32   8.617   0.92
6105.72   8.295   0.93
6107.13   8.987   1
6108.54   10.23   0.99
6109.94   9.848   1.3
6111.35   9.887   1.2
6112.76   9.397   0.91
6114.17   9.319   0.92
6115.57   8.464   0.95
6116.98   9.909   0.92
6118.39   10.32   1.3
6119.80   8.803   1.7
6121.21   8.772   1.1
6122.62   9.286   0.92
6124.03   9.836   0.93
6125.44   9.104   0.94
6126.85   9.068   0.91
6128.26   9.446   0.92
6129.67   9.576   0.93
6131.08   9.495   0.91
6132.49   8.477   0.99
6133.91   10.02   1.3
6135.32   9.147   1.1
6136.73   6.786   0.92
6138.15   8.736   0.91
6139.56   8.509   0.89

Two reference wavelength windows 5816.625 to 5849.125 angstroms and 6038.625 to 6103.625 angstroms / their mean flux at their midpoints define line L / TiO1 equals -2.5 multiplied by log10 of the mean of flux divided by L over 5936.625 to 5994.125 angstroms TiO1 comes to 0.02 mag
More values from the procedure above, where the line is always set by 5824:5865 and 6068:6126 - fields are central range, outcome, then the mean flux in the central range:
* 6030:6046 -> 0.06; 8.77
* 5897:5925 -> 0.07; 8.8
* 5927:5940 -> 0.03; 9.13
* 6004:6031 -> 0.09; 8.57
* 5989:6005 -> 0.13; 8.23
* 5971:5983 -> 0.00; 9.29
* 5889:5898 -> 0.35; 6.8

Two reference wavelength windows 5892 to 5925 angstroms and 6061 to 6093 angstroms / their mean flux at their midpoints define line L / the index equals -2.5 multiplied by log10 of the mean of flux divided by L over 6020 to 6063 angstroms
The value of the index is 0.05 mag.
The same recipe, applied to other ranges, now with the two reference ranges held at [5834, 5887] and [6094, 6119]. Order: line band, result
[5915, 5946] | 0.06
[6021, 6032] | 0.09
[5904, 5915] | 0.06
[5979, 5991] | 0.04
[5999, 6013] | 0.11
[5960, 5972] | 0.01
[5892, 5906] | 0.18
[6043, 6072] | 0.01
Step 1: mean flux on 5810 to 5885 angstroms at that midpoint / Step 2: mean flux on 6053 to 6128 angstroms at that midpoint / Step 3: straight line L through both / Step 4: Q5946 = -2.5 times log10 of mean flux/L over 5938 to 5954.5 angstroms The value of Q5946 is 0.045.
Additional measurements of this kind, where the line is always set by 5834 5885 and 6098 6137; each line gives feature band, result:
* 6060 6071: -0.05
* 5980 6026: 0.10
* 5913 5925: 0.08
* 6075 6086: 0.04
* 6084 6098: 0.04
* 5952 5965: -0.03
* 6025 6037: -0.01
